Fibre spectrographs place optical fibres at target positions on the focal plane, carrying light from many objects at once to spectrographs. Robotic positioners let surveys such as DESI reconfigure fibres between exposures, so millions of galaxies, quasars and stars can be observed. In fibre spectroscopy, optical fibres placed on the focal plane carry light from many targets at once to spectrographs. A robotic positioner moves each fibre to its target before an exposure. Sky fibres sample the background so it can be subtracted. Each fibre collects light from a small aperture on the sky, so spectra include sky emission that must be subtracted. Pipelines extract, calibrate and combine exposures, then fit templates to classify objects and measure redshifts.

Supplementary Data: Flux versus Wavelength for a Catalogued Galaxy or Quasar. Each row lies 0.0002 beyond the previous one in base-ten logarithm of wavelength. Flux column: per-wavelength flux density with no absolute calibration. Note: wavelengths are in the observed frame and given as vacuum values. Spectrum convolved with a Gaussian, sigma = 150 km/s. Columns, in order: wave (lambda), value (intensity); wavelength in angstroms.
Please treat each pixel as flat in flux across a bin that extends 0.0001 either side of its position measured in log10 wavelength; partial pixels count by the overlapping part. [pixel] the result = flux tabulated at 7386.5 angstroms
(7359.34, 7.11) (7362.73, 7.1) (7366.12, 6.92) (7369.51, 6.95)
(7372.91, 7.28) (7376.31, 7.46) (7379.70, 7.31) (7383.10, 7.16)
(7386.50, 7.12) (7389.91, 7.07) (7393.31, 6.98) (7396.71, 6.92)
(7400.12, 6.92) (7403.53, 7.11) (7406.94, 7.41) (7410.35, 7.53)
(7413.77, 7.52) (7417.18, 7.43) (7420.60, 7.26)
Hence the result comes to 7.12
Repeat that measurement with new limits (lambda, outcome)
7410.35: 7.53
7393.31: 6.98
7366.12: 6.92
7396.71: 6.92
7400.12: 6.92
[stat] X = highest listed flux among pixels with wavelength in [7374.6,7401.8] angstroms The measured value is 7.46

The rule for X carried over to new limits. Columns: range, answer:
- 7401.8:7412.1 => 7.53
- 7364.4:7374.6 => 7.28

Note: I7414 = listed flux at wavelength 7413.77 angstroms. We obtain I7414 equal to 7.52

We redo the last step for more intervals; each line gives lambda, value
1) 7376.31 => 7.46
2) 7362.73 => 7.1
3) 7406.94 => 7.41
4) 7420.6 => 7.26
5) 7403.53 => 7.11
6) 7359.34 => 7.11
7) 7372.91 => 7.28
